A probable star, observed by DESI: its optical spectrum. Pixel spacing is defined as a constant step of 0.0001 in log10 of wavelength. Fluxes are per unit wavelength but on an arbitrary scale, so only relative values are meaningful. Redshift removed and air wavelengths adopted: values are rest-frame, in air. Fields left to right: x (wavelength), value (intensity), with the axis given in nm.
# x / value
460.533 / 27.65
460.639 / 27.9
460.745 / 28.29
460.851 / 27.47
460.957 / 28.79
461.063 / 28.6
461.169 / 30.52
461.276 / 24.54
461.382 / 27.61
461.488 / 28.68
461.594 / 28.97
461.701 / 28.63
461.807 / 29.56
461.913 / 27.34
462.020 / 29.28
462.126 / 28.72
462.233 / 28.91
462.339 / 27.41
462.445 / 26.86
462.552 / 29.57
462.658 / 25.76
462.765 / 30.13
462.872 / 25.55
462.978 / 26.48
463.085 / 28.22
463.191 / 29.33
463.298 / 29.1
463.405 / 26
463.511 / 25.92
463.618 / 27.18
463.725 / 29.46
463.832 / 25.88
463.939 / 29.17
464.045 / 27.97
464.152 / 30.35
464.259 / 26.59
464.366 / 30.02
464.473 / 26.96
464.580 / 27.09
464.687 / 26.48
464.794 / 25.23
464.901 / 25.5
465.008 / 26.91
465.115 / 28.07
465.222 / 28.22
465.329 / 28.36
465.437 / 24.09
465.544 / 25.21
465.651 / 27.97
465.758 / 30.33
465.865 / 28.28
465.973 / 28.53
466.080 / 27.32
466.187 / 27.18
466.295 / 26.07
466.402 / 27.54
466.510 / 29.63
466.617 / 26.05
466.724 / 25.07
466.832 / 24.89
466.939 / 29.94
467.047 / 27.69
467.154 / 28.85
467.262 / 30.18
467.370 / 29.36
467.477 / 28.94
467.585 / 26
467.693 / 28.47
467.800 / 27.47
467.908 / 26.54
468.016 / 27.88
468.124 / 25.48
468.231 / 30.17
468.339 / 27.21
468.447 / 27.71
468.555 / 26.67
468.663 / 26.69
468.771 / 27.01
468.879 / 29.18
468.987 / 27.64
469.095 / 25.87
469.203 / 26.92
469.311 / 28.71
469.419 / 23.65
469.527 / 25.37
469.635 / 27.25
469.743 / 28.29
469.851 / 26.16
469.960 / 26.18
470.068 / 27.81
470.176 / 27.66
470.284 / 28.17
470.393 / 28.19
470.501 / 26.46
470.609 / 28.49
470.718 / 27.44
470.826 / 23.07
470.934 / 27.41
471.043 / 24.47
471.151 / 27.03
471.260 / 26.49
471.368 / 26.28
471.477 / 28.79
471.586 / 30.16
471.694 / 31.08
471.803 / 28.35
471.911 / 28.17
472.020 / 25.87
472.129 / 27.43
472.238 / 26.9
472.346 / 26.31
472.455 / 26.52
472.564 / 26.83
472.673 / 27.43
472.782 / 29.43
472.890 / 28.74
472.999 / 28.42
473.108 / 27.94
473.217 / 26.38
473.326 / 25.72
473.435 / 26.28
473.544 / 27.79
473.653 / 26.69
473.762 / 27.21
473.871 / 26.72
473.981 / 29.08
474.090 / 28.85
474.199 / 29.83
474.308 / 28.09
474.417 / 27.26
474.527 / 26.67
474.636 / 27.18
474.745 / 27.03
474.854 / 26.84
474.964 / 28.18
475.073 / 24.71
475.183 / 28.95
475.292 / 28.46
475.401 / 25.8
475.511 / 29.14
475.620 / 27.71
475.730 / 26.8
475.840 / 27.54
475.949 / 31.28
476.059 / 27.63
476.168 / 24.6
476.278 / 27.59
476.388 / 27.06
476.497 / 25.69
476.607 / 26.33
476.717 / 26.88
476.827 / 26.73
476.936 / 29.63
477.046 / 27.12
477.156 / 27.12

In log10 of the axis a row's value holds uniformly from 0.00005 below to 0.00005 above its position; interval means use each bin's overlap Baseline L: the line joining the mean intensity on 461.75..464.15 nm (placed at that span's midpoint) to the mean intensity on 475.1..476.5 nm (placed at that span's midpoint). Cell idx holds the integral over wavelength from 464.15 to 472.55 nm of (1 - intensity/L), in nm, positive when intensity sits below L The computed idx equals 0.14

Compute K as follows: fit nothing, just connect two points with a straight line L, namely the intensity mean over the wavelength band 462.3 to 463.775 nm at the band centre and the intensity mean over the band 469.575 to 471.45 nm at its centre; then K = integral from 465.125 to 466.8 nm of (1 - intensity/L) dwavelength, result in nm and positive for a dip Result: 0.00 nm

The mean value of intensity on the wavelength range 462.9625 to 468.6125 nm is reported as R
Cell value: 27.6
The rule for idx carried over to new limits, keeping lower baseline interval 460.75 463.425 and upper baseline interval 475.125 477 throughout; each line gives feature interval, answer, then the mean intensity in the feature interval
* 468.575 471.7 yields 0.07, 27.1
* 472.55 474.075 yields 0.01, 27.5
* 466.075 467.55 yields 0.01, 27.8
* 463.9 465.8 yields 0.04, 27.5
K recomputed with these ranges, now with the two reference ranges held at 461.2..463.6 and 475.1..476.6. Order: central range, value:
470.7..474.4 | 0.015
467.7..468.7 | 0.011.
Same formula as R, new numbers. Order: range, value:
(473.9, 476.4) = 27.7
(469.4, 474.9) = 27.3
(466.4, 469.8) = 27.4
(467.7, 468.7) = 27.4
